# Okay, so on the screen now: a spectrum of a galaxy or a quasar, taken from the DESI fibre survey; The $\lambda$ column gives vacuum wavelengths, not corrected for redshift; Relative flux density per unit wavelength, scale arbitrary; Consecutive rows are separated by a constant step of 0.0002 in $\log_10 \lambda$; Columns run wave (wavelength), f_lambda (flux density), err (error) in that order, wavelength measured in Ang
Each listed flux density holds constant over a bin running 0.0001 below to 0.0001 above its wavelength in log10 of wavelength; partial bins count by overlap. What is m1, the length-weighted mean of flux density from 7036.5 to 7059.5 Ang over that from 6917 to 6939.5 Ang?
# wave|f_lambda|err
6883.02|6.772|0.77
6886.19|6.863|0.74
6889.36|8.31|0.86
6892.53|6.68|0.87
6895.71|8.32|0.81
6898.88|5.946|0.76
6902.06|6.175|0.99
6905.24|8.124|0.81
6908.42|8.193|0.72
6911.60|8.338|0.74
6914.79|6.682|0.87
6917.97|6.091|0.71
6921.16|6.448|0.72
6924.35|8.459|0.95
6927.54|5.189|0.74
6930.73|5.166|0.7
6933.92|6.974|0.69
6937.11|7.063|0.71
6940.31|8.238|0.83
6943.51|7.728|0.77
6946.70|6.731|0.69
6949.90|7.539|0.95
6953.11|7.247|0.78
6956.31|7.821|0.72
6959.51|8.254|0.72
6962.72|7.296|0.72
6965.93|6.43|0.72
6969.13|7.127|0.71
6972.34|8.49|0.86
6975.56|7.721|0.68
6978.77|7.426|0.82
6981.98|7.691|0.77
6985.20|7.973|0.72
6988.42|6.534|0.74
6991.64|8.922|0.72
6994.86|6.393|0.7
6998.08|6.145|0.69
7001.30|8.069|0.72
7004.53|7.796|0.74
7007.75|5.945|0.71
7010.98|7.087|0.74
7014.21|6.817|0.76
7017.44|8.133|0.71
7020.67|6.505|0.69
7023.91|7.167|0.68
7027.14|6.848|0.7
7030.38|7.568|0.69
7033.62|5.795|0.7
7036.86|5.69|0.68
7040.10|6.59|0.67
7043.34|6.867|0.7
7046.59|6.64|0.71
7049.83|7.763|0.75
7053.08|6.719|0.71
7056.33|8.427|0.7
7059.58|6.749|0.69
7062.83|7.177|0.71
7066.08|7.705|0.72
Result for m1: 1.07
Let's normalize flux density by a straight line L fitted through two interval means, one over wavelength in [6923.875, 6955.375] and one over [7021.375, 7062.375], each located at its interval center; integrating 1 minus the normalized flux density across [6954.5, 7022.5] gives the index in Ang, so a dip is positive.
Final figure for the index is -3.97 Ang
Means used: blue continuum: 7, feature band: 7.36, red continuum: 6.9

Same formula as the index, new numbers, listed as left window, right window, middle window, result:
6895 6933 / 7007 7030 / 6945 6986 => -3.3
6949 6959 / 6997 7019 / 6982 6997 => -0.2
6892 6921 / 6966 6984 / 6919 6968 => 2.0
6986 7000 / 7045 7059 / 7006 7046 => 2.6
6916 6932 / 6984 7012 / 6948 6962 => -2.1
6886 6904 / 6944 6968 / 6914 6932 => 2.1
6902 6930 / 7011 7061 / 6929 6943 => 0.3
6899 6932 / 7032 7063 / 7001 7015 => -0.5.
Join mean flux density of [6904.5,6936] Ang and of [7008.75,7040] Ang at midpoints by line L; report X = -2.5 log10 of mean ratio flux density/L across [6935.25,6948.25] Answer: -0.08 mag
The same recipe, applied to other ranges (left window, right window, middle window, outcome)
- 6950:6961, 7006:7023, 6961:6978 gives 0.017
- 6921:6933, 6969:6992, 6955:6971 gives -0.022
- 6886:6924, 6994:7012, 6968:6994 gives -0.105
